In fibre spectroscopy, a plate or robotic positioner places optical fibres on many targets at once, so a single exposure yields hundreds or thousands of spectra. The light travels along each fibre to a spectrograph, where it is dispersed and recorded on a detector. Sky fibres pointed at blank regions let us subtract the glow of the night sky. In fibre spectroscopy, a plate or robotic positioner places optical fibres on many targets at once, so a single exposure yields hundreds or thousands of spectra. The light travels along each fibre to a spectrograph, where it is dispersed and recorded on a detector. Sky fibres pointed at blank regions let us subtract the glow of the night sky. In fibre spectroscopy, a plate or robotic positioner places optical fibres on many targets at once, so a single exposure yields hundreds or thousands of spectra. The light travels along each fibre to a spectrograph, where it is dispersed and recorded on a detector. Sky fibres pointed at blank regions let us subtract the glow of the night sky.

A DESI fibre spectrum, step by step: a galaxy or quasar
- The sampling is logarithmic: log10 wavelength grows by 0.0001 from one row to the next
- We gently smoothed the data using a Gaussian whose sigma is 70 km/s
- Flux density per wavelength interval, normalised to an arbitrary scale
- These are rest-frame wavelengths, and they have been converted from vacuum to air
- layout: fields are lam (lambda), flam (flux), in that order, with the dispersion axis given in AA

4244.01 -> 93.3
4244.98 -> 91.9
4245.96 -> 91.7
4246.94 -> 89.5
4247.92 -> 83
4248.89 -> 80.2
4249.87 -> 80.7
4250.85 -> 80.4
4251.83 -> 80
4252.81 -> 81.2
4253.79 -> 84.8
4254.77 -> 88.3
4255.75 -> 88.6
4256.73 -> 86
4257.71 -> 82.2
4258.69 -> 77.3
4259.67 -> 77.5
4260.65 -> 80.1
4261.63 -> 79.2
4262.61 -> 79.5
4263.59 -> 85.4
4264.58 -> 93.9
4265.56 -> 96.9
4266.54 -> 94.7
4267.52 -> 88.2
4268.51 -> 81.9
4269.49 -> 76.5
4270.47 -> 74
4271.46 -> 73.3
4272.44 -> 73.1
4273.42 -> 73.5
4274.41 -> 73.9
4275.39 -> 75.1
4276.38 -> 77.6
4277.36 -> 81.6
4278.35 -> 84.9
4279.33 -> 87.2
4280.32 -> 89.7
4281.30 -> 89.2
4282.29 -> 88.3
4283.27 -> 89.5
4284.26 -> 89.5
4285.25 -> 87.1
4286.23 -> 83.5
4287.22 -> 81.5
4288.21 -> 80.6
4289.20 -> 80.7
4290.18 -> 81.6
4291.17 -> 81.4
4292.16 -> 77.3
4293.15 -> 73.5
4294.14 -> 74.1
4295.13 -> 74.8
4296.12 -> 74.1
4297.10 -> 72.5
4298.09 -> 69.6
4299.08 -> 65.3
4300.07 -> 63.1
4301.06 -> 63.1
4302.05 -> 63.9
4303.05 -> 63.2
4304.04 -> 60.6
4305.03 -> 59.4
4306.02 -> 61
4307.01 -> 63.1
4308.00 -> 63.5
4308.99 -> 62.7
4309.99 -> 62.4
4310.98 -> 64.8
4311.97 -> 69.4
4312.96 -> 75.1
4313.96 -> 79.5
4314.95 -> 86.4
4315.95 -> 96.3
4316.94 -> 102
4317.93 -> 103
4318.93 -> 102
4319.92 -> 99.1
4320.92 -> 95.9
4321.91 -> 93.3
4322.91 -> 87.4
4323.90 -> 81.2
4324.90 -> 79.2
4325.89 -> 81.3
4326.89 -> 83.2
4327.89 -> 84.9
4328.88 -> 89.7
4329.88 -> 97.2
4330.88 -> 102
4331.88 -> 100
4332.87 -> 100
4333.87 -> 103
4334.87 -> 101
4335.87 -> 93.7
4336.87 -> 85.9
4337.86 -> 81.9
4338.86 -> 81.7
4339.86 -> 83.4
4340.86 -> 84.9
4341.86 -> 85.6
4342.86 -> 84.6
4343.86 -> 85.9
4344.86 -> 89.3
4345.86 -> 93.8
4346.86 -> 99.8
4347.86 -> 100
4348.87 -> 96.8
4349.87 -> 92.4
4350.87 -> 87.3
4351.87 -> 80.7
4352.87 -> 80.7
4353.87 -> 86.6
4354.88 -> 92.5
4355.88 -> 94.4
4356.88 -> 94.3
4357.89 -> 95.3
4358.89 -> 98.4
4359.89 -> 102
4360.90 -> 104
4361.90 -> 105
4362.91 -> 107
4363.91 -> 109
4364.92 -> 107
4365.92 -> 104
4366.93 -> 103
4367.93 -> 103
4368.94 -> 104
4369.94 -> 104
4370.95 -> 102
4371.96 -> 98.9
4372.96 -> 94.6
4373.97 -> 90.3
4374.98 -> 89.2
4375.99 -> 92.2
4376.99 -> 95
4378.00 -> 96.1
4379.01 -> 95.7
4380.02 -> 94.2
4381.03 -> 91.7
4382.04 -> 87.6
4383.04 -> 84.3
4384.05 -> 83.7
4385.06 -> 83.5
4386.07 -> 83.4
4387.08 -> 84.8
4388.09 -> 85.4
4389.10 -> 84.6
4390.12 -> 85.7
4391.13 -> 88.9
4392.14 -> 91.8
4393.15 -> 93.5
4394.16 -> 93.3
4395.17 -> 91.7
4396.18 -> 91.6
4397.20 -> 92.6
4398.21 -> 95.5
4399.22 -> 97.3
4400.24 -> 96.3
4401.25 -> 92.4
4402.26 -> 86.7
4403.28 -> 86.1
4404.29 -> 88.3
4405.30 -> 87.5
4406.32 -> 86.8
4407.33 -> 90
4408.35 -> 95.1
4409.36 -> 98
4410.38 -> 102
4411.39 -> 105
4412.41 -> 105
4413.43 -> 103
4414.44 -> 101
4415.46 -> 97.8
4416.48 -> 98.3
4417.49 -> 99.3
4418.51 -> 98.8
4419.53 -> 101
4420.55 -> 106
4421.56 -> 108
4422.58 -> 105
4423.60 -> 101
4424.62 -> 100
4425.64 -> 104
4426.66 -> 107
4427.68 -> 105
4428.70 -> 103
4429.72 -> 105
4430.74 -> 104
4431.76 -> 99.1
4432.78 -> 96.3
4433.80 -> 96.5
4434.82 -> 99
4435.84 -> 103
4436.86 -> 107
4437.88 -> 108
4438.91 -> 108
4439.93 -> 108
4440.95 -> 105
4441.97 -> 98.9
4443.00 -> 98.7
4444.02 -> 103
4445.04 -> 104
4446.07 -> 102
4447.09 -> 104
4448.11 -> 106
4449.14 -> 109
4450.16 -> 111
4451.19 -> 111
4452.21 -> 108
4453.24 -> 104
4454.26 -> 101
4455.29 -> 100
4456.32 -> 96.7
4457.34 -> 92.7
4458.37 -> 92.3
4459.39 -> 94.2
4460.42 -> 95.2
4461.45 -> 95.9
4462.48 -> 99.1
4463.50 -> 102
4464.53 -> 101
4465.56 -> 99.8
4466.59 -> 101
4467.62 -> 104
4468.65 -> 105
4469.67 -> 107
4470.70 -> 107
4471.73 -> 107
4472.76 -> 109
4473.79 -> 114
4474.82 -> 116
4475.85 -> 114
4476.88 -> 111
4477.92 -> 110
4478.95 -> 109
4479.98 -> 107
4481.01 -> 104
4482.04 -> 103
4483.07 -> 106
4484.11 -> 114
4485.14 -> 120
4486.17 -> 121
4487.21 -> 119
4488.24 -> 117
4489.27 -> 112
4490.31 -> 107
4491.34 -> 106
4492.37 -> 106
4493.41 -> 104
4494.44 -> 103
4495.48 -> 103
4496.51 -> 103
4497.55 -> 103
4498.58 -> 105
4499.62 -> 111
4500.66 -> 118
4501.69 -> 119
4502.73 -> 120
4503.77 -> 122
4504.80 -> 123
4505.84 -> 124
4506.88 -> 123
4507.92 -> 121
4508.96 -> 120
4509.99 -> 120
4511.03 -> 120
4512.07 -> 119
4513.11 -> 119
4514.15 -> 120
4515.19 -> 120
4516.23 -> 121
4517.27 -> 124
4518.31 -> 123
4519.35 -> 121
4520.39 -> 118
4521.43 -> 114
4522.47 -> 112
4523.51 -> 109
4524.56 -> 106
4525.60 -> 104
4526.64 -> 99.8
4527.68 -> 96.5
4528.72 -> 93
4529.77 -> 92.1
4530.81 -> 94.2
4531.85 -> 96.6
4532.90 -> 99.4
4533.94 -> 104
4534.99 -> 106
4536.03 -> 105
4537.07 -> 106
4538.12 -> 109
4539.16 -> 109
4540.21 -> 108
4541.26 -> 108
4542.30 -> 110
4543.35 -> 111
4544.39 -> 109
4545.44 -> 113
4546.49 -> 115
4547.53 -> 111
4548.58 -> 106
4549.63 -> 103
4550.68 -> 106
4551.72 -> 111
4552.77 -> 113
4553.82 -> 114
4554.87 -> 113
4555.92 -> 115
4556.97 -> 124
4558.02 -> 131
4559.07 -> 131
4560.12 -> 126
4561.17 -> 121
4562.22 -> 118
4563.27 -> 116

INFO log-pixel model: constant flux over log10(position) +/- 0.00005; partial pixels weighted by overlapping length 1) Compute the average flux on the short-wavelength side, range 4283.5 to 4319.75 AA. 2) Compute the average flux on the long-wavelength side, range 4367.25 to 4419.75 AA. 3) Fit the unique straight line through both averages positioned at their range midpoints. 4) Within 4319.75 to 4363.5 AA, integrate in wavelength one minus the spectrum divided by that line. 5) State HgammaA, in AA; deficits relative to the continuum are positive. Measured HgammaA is -4.5 AA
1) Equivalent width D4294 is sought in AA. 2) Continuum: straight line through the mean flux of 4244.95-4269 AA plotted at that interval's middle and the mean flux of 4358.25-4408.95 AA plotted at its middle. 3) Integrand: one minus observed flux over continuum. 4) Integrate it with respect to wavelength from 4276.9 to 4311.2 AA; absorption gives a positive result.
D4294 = 5.02 AA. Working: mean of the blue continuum 84.8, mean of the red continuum 94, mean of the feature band 74.6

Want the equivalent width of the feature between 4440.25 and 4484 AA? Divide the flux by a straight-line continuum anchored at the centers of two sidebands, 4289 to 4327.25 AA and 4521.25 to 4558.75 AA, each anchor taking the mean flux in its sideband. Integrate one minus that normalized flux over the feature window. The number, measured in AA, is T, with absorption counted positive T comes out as -3.07 AA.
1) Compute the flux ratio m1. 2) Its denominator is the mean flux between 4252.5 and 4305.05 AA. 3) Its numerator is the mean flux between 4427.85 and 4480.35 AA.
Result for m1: 1.31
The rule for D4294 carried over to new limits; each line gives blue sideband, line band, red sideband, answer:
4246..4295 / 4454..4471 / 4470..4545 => 1.0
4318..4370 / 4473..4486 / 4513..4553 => -0.8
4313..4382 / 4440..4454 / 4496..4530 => 0.1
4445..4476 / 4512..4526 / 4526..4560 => -1.2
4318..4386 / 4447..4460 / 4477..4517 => 0.7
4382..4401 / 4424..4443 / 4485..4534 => -1.1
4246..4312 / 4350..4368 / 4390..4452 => -1.4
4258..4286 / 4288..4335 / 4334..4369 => 4.6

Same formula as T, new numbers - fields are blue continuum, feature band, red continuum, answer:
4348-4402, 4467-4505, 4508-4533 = -1.1 AA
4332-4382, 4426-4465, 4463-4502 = 0.8 AA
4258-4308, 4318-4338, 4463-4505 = -1.8 AA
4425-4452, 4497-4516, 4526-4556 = -2.3 AA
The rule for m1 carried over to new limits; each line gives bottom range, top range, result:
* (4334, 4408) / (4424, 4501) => 1.14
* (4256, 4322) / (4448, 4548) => 1.38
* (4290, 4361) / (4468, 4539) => 1.32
